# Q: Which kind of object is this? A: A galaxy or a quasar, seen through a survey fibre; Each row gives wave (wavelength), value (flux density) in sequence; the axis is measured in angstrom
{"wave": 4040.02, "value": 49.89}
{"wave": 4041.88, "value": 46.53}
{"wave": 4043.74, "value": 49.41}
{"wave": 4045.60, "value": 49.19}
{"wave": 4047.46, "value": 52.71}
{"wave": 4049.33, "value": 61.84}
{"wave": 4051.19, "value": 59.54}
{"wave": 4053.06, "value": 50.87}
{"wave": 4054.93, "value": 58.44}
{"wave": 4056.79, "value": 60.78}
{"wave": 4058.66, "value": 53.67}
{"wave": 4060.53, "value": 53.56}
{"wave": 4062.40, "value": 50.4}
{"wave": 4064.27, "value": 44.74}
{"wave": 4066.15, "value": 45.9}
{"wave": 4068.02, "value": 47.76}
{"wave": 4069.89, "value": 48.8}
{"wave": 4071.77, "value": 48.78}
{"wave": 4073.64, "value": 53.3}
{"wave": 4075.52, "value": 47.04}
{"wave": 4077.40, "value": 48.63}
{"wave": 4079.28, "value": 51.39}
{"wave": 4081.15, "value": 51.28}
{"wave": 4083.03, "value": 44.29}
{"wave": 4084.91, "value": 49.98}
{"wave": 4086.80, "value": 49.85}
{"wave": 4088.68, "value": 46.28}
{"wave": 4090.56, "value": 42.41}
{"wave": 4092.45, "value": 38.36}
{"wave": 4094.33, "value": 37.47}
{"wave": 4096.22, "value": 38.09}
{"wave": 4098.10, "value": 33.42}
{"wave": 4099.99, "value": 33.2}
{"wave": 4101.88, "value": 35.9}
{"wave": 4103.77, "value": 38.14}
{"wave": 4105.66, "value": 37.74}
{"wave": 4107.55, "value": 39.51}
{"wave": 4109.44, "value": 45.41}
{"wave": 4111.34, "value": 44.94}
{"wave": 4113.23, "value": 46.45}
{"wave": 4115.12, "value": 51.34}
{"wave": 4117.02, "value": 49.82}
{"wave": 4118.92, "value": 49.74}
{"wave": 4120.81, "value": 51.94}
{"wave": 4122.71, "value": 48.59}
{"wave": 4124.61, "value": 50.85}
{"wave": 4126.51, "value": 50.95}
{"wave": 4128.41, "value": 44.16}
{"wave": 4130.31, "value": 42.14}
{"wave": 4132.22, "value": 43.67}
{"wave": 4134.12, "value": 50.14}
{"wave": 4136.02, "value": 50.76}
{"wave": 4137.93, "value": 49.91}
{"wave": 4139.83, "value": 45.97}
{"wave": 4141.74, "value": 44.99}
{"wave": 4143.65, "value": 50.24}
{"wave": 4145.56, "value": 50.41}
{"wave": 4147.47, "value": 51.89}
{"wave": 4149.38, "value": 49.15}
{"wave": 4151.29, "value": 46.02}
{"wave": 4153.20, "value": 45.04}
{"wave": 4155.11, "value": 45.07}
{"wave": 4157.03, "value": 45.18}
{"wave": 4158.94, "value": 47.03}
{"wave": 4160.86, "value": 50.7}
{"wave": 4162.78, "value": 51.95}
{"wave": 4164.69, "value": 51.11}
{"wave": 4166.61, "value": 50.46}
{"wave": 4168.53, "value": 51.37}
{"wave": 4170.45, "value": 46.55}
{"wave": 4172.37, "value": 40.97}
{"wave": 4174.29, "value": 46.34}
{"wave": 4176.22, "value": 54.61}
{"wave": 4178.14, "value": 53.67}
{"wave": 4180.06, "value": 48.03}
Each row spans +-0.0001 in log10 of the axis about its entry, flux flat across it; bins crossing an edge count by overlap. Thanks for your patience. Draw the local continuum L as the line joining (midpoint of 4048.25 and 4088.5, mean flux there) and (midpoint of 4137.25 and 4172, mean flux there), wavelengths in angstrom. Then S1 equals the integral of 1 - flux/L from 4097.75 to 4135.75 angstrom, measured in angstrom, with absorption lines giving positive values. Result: 3.8 angstrom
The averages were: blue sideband 51.4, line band 44.7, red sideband 48.4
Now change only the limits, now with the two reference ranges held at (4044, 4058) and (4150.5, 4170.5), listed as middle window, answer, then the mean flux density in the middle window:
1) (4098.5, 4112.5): 3.5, 39.1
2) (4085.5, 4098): 2.7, 41.7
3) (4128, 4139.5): 0.8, 46.9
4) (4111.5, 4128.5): 0.6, 49.4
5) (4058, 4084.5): 2.5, 49.2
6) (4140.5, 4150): 0.0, 49.2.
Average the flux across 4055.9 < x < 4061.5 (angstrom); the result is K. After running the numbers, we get 55.9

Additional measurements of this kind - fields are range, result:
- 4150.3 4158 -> 45.4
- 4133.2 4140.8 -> 49.2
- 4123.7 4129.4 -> 48.6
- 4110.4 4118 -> 48.1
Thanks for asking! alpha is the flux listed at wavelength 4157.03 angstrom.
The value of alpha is 45.18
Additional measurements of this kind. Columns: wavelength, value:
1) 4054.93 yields 58.44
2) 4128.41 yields 44.16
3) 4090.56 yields 42.41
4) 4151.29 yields 46.02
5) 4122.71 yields 48.59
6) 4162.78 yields 51.95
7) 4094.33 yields 37.47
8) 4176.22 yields 54.61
